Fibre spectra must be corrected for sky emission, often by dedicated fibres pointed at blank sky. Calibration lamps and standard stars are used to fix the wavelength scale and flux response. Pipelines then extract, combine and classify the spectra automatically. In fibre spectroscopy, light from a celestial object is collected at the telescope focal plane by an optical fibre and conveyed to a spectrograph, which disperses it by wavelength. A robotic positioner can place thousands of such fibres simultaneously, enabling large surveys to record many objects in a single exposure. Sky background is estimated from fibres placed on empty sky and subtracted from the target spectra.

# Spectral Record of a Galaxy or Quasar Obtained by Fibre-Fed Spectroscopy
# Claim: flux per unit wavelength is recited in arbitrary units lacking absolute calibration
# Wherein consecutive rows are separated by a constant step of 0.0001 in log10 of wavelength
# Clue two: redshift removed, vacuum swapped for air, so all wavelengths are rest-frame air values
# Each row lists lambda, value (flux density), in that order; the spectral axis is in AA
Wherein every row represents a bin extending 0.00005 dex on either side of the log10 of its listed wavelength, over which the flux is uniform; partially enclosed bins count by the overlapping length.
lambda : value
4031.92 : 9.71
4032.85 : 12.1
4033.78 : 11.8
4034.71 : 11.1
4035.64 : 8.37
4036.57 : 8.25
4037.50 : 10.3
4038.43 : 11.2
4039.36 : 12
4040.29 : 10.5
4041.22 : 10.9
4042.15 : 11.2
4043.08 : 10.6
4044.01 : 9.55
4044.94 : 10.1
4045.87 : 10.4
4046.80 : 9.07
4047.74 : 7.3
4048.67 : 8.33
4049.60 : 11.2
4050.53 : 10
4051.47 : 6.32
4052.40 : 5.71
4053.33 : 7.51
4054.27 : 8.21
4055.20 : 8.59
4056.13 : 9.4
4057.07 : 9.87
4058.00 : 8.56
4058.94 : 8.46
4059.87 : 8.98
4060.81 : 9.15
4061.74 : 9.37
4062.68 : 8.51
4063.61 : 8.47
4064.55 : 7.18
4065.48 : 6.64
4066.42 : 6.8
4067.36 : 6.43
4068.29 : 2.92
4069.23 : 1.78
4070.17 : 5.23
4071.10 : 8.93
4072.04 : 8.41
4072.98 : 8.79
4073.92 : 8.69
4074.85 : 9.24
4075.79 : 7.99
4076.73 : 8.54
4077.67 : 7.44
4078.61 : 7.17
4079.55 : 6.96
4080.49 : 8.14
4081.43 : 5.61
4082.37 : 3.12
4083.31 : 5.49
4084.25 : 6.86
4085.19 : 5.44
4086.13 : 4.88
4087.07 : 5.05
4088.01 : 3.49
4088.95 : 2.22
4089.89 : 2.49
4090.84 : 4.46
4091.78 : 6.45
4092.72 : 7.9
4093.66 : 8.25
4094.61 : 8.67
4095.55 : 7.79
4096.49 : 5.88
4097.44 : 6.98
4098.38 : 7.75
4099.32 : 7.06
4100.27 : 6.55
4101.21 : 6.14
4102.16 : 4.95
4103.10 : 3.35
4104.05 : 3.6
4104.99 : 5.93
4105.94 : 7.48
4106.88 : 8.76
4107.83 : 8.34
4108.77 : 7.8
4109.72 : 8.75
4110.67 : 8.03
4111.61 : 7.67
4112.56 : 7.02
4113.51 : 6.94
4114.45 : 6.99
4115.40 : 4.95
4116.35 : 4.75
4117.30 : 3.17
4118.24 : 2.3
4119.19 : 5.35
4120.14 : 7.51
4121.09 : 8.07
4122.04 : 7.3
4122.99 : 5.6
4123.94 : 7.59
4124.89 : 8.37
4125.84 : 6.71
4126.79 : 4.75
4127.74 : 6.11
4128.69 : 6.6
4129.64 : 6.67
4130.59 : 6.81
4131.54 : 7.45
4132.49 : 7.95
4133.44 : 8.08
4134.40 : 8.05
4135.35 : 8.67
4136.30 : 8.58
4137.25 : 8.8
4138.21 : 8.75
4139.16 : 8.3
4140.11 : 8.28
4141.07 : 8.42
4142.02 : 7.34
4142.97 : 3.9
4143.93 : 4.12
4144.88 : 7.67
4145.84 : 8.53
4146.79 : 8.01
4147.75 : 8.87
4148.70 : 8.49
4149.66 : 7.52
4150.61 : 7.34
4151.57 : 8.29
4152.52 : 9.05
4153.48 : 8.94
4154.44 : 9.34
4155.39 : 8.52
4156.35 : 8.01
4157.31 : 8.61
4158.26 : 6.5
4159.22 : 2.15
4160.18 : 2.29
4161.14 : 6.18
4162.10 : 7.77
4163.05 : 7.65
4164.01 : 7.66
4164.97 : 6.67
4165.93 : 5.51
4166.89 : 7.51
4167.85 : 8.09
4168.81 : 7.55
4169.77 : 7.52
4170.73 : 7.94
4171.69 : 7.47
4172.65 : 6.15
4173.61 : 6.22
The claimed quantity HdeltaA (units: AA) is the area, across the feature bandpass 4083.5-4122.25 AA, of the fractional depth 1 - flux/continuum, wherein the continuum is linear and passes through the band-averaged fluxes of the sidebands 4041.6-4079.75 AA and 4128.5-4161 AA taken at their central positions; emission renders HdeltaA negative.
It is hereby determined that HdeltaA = 8.2 AA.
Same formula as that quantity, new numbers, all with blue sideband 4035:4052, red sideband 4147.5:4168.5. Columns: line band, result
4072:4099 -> 7.1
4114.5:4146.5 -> 4.2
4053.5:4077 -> 3.8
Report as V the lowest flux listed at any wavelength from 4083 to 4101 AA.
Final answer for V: 2.22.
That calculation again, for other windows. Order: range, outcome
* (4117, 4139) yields 2.3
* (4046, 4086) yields 1.78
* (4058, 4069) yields 2.92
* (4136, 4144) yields 3.9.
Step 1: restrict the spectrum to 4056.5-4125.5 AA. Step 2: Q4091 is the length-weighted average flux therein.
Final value 6.68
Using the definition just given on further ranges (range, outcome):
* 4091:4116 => 6.88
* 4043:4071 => 8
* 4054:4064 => 8.89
